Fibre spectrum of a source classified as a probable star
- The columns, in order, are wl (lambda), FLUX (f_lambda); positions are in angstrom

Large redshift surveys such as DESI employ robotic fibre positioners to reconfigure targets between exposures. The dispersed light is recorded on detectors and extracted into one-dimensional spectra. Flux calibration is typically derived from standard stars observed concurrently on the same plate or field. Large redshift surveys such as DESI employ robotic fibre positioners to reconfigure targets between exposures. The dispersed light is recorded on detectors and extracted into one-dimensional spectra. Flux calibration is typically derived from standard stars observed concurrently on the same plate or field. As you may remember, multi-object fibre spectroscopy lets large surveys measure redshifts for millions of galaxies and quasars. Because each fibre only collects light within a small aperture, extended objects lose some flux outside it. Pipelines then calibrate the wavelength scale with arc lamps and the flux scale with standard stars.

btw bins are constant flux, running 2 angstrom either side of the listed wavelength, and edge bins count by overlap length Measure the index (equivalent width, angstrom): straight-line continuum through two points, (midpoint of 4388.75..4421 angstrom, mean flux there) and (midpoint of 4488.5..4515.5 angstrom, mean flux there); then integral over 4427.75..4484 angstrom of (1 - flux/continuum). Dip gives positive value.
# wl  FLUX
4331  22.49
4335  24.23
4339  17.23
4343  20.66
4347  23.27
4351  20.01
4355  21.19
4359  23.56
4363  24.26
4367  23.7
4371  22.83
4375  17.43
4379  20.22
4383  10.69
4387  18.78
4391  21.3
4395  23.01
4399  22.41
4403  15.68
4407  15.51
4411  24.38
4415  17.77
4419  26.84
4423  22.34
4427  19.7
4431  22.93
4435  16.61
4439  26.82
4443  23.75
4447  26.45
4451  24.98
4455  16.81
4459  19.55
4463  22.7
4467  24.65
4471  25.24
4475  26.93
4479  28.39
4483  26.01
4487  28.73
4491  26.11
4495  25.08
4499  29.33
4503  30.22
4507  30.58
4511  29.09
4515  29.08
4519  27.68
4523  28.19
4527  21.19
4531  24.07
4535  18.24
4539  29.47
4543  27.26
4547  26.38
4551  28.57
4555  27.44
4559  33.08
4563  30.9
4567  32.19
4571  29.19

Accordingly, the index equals 2.9 angstrom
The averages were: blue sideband 20.8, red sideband 28.5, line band 23.6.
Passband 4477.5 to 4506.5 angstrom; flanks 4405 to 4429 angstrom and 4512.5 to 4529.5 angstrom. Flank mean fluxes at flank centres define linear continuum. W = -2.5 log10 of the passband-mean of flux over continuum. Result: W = -0.12 mag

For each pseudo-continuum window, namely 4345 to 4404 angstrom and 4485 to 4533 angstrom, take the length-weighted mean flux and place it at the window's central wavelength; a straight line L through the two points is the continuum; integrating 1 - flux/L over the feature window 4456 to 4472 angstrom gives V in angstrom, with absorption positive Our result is 1.7 angstrom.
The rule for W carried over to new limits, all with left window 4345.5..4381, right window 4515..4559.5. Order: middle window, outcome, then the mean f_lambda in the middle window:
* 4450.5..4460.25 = 0.22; 19.8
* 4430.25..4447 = 0.04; 23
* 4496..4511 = -0.16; 29.6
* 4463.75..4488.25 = -0.07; 26.4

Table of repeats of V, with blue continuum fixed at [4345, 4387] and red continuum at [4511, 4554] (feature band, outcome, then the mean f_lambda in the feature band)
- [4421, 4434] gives 0.8 angstrom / 21.3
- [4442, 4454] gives -0.6 angstrom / 24.5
